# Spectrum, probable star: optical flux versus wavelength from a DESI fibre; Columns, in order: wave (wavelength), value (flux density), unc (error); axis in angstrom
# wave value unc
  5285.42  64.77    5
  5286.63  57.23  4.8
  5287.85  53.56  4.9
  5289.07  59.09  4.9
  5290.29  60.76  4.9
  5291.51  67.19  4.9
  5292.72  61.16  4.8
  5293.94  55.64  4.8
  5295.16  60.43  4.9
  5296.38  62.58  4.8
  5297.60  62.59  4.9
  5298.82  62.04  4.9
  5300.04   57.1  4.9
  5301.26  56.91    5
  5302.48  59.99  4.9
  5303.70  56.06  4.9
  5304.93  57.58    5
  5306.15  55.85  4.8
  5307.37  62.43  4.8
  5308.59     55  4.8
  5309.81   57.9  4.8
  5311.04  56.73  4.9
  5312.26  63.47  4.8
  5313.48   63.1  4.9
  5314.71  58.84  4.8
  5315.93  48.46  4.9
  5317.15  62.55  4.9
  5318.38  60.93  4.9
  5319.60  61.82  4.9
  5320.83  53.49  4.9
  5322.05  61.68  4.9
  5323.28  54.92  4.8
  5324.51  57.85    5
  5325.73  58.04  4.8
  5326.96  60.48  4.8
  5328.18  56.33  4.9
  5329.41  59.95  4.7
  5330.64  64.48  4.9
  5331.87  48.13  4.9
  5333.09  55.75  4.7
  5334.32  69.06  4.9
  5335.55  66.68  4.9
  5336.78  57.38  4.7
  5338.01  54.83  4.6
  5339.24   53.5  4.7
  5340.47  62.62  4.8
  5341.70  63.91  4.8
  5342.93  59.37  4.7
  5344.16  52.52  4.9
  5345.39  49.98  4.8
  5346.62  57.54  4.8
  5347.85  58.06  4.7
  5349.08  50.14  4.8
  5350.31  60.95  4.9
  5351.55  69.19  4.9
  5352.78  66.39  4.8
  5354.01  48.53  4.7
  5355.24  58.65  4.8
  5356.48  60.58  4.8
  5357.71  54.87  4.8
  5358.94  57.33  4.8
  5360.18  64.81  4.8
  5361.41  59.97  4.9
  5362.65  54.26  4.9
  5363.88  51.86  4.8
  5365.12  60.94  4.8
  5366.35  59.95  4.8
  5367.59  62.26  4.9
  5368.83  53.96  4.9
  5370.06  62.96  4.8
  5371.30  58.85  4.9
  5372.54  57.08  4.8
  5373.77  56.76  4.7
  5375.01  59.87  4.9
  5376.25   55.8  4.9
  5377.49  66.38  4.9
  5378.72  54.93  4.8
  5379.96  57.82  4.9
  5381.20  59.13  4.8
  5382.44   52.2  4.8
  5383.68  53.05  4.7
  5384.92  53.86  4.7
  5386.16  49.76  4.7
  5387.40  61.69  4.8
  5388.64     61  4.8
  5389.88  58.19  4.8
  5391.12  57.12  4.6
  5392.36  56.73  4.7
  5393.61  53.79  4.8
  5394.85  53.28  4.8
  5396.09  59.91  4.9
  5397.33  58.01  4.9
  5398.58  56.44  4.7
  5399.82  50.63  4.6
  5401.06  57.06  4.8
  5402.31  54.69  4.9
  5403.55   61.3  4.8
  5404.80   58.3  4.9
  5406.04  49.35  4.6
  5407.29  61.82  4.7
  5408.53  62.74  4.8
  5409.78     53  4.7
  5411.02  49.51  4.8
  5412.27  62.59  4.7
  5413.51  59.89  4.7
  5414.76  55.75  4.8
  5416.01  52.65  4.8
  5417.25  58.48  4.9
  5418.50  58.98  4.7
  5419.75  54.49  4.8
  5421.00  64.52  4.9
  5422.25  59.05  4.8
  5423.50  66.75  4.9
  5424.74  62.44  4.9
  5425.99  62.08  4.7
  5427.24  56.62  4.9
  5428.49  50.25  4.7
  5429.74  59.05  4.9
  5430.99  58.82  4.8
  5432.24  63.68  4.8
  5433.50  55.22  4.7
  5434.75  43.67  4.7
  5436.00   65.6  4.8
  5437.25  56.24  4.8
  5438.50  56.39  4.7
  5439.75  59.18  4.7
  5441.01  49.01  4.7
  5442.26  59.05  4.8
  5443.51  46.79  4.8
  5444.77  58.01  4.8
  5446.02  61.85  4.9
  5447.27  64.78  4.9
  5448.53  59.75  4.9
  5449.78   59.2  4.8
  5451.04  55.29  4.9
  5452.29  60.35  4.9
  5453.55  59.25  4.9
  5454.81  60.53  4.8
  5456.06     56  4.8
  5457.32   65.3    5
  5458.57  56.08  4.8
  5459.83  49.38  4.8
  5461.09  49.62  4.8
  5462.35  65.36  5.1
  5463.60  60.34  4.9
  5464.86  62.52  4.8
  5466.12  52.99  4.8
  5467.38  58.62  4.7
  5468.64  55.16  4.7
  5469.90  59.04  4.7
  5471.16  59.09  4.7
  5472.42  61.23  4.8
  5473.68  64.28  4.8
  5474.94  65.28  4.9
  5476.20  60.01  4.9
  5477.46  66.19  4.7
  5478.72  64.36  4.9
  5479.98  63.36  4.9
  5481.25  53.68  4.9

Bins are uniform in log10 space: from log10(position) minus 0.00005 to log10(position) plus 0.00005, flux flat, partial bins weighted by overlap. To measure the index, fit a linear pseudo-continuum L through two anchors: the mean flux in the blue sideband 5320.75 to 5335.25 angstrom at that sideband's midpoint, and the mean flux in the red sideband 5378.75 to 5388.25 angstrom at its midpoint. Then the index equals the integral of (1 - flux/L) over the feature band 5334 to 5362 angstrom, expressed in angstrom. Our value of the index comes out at -0.7 angstrom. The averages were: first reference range 58.7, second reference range 55.5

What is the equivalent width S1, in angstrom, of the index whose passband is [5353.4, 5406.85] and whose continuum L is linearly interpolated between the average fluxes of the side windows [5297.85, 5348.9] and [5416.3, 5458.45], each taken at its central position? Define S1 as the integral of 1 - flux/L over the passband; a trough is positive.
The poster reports 1.1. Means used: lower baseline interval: 58.3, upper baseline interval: 58.3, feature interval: 57.1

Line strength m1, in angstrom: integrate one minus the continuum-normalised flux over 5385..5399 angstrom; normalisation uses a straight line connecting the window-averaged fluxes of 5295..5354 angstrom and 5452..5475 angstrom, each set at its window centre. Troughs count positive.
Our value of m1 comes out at 0.5 angstrom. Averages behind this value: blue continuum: 58.7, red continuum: 58.8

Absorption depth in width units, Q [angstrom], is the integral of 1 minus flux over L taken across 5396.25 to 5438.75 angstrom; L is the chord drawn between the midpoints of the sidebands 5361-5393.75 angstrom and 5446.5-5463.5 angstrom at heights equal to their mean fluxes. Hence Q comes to 0.4 angstrom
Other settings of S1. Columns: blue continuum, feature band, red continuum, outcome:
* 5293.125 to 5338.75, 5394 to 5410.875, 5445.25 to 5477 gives 0.8 angstrom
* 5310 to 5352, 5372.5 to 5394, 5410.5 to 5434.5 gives 0.5 angstrom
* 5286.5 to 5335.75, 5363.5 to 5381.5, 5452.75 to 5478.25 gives 0.2 angstrom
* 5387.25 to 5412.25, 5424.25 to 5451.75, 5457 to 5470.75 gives -0.1 angstrom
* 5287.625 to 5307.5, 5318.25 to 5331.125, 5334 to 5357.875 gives 0.0 angstrom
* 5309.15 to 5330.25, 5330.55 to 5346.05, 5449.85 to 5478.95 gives 0.2 angstrom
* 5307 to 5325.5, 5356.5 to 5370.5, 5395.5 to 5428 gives -0.1 angstrom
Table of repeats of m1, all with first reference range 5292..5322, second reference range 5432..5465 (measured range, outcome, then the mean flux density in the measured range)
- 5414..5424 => -0.15 angstrom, 58.7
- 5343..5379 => 0.16 angstrom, 58.2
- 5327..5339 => -0.07 angstrom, 59.1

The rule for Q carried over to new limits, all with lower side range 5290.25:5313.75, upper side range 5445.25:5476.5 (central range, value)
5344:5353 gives 0.2 angstrom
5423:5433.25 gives -0.1 angstrom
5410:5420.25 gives 0.5 angstrom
